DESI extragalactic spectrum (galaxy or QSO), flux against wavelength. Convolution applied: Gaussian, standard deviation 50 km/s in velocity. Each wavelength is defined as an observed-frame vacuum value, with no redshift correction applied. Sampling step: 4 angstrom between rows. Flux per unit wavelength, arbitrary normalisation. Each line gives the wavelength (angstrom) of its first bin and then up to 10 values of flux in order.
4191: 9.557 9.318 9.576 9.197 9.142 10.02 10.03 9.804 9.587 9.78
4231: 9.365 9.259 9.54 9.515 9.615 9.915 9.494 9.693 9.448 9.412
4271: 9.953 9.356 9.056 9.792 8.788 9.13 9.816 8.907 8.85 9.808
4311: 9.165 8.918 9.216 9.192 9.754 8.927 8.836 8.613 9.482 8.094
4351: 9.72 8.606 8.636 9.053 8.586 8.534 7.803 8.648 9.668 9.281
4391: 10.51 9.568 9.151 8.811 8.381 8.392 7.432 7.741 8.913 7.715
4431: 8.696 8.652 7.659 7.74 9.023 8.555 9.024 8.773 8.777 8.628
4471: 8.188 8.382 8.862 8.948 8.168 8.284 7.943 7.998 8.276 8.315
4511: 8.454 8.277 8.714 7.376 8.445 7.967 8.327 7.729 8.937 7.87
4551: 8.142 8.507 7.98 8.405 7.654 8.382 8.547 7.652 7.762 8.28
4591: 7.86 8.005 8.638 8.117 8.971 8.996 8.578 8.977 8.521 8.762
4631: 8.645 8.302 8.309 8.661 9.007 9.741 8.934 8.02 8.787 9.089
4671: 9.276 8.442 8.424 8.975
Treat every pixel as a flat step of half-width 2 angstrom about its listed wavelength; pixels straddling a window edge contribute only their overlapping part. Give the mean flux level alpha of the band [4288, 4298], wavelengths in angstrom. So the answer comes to 9.35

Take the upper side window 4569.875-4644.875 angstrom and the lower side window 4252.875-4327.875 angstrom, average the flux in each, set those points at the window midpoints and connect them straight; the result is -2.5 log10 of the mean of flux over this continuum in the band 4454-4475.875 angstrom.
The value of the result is 0.03 mag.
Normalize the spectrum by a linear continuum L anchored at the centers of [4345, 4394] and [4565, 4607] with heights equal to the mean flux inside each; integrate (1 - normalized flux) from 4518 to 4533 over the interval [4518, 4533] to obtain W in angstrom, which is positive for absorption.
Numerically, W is 0.5 angstrom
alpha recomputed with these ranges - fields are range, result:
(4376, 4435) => 8.76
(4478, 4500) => 8.36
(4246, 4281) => 9.55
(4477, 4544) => 8.29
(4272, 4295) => 9.31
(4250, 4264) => 9.63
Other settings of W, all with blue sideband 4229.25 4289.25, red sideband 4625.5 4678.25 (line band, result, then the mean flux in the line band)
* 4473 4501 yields 2.1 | 8.37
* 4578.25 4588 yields 1.1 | 7.89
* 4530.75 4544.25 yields 1.1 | 8.24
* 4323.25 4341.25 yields 0.6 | 9.05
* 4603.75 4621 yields 0.0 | 8.83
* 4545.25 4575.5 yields 2.6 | 8.17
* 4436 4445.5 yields 1.3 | 7.87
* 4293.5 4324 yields 0.5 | 9.23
